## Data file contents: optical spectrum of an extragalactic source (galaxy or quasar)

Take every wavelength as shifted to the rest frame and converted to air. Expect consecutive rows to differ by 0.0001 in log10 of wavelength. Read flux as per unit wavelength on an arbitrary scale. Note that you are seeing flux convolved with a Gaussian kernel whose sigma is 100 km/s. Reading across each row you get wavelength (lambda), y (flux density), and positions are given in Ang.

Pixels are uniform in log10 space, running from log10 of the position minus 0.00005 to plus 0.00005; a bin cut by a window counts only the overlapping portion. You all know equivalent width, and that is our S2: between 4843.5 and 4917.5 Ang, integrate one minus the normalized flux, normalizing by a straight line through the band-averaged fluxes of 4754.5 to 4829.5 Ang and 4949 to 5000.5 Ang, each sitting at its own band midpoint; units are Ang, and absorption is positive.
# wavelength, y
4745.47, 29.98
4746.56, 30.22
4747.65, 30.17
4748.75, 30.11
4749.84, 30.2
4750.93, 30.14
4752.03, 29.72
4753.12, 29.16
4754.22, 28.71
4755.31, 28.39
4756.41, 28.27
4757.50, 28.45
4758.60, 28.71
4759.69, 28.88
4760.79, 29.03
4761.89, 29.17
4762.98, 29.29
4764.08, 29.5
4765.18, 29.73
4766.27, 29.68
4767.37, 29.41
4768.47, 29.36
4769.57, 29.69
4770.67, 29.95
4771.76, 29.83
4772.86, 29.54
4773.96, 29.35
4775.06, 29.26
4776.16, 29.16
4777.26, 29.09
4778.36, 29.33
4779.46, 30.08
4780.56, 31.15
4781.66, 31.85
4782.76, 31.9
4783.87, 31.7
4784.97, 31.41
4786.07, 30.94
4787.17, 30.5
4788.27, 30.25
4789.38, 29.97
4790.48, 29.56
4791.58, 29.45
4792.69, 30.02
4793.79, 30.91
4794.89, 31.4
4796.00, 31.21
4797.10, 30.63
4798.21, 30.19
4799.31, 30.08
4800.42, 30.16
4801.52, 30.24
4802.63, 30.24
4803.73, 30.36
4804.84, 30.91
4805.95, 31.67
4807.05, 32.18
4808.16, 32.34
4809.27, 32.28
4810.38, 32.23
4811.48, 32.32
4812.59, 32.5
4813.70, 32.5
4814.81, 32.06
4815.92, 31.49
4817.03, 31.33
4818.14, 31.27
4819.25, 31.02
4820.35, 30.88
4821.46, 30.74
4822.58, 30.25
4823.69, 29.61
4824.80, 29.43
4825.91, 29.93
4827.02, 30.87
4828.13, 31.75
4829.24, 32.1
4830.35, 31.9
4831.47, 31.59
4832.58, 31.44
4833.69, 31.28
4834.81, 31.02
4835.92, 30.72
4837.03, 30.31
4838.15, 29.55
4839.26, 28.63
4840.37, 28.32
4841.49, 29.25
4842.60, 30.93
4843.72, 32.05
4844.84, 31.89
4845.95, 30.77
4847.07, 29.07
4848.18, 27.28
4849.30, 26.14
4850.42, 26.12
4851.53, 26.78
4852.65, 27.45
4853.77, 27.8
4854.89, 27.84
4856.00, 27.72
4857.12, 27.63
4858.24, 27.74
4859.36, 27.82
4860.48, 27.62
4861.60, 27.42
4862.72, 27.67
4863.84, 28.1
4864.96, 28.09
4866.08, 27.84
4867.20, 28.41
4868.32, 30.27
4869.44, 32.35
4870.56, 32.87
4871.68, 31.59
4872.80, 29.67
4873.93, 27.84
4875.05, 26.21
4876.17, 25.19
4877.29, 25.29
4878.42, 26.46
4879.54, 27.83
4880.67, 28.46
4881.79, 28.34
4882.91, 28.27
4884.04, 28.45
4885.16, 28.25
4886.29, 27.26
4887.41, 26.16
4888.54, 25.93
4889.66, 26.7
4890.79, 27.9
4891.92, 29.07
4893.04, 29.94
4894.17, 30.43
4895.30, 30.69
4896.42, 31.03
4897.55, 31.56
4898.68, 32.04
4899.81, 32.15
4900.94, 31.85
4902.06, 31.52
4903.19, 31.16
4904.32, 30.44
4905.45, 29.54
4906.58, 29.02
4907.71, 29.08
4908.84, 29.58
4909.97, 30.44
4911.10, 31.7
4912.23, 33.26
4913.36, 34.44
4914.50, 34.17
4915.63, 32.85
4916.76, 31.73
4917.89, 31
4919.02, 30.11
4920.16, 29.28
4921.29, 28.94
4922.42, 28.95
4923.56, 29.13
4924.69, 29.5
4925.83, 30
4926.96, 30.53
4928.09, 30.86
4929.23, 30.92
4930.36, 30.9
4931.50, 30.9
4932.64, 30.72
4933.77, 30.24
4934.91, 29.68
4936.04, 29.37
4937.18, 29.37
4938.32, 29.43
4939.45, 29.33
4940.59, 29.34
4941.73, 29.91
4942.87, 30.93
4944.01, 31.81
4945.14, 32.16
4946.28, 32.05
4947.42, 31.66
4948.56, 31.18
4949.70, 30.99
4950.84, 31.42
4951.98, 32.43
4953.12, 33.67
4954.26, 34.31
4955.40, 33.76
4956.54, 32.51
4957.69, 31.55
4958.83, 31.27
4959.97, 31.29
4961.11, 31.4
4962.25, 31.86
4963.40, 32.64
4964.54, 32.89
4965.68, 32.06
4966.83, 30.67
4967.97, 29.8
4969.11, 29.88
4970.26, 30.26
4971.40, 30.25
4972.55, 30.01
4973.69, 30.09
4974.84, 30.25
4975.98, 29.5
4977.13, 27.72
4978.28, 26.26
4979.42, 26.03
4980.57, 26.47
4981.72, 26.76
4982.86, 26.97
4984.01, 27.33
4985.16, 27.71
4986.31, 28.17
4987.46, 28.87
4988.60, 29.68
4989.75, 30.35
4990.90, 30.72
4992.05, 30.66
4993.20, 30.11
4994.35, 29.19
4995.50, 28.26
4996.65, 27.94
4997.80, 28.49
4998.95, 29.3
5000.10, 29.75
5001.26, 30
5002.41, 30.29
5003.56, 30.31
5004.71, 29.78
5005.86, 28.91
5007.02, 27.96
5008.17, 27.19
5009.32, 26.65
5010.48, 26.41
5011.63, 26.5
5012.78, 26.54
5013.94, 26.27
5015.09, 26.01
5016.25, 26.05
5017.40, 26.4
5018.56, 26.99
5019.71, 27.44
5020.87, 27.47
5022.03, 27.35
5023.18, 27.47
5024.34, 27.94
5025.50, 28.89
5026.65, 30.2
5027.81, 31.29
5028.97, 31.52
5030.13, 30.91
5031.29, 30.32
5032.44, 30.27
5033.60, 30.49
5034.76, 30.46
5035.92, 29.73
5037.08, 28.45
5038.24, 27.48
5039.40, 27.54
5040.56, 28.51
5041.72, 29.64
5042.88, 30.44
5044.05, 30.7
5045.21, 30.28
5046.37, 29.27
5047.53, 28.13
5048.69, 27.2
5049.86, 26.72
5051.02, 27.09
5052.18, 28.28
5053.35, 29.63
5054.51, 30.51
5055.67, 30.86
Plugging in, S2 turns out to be 2.5 Ang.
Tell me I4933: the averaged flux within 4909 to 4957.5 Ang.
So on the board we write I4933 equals 31.1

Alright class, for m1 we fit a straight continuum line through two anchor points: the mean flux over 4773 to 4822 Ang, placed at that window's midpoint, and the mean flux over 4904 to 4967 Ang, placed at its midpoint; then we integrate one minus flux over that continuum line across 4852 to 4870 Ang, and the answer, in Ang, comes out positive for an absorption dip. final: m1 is 1.58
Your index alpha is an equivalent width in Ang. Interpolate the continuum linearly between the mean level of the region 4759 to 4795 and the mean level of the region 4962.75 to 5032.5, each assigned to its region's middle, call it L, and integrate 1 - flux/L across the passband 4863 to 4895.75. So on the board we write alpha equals 1.17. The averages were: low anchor 30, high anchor 28.8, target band 28.4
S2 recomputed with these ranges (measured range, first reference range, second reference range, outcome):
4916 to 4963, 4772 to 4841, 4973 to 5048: -2.5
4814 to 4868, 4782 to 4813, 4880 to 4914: 1.7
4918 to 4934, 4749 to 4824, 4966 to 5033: -0.5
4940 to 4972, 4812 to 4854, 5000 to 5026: -3.4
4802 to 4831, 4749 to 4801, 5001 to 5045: -1.6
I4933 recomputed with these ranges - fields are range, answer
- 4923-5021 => 29.6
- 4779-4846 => 30.9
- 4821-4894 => 28.9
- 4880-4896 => 28.3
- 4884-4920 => 30.3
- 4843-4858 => 28.4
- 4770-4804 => 30.3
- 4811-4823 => 31.5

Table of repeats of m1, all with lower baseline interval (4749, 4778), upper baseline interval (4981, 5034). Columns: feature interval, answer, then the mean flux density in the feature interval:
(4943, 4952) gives -0.9 Ang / 31.6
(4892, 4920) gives -2.2 Ang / 31.2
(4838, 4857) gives 0.3 Ang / 28.6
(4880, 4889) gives 0.4 Ang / 27.7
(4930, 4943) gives -0.5 Ang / 29.9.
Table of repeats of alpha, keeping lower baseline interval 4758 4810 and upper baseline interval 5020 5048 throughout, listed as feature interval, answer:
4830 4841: -0.1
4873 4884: 1.0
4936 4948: -0.3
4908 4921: -0.8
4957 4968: -0.8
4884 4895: 0.7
